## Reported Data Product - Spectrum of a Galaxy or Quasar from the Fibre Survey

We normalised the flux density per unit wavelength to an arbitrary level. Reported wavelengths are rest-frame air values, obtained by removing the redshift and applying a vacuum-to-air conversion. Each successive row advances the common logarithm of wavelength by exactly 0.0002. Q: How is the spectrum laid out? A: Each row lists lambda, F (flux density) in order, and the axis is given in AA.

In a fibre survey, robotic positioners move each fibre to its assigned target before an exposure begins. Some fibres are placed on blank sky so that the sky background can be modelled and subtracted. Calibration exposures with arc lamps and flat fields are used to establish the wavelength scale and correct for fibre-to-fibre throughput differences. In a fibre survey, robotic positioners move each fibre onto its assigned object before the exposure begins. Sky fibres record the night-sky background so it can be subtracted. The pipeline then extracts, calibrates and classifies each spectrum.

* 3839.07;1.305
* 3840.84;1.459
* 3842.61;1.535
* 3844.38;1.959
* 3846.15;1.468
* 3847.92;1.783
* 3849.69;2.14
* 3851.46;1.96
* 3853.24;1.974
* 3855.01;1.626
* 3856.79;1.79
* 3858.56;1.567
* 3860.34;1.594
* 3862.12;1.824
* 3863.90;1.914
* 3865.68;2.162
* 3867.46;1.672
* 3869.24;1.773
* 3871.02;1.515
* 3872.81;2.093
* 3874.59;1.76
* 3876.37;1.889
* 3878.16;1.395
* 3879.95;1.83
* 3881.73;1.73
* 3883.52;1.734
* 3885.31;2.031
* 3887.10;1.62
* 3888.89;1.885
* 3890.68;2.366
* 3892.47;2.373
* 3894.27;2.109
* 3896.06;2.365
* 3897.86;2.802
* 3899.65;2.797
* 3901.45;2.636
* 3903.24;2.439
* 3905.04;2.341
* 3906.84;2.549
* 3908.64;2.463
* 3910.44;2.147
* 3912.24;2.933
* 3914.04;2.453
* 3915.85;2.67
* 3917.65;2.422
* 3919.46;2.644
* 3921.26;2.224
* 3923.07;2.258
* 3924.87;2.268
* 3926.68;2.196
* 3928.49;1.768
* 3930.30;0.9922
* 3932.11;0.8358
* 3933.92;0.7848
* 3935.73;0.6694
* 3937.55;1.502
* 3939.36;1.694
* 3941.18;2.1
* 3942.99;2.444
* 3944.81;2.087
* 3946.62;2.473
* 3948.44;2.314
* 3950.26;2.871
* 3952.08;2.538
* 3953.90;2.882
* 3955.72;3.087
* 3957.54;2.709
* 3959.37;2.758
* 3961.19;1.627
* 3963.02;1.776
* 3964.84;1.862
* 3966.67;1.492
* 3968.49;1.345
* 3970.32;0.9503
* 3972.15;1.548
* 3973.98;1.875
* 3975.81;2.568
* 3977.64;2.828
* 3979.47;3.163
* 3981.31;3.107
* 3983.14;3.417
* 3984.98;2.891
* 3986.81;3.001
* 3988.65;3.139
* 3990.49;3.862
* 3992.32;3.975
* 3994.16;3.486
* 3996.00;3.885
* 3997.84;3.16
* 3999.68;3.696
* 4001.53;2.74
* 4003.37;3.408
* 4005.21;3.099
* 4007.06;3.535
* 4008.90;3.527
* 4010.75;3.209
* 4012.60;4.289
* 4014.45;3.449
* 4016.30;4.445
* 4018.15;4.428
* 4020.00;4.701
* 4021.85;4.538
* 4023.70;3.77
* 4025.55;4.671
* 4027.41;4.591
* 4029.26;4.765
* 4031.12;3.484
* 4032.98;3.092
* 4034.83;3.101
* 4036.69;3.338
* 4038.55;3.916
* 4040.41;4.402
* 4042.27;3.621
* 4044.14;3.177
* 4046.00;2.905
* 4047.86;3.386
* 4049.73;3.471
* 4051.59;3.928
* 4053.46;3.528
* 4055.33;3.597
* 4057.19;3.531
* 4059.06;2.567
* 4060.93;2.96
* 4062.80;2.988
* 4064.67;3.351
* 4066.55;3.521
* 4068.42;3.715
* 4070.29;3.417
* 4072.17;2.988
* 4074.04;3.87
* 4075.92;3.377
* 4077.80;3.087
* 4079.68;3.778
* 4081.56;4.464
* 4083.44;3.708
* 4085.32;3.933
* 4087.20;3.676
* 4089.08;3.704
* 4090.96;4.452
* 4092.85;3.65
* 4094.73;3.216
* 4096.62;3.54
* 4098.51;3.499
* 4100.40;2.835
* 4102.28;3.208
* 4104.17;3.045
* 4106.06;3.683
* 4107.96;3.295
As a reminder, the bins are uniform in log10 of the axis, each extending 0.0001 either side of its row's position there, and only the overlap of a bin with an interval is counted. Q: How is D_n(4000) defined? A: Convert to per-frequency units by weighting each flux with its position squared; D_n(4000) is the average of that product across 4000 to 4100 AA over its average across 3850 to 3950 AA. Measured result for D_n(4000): 1.9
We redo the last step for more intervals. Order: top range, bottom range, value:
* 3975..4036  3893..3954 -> 1.72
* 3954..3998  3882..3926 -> 1.17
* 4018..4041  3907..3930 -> 1.83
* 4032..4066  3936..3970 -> 1.65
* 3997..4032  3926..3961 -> 1.98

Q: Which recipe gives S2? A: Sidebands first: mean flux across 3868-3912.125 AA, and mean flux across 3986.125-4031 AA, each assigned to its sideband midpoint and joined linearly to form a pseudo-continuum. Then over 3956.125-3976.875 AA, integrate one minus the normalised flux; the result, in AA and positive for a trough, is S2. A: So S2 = 8.4 AA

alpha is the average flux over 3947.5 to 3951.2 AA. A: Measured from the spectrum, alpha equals 2.59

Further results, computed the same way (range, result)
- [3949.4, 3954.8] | 2.76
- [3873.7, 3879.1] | 1.68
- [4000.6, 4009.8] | 3.26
